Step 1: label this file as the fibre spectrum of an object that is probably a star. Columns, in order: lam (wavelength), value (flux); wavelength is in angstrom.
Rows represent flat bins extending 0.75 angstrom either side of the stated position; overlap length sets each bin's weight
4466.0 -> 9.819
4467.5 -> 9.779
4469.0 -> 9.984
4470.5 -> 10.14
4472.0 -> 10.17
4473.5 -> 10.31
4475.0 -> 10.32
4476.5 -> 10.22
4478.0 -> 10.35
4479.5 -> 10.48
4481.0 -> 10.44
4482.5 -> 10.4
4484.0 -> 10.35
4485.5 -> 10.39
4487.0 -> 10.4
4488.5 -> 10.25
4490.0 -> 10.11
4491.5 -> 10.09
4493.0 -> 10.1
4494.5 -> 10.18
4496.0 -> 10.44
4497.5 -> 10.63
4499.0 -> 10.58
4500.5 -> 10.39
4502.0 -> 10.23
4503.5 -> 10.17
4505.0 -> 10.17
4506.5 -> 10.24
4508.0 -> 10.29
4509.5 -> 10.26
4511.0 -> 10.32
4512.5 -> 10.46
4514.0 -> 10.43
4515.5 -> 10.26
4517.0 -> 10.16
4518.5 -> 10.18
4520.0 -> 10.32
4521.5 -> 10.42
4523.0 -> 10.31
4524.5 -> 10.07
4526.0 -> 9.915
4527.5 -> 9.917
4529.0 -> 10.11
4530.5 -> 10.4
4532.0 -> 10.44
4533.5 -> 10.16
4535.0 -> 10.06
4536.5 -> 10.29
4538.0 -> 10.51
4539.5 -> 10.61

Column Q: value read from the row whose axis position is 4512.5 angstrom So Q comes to 10.46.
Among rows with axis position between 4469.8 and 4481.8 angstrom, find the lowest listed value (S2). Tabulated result 10.14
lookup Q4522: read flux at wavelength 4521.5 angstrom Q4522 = 10.42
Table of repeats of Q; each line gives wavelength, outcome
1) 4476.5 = 10.22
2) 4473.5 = 10.31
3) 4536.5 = 10.29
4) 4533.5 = 10.16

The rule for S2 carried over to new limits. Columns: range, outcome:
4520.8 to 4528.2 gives 9.915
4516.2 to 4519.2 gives 10.16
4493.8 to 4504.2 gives 10.17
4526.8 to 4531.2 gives 9.917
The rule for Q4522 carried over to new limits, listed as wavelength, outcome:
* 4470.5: 10.14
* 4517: 10.16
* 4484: 10.35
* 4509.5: 10.26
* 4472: 10.17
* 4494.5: 10.18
